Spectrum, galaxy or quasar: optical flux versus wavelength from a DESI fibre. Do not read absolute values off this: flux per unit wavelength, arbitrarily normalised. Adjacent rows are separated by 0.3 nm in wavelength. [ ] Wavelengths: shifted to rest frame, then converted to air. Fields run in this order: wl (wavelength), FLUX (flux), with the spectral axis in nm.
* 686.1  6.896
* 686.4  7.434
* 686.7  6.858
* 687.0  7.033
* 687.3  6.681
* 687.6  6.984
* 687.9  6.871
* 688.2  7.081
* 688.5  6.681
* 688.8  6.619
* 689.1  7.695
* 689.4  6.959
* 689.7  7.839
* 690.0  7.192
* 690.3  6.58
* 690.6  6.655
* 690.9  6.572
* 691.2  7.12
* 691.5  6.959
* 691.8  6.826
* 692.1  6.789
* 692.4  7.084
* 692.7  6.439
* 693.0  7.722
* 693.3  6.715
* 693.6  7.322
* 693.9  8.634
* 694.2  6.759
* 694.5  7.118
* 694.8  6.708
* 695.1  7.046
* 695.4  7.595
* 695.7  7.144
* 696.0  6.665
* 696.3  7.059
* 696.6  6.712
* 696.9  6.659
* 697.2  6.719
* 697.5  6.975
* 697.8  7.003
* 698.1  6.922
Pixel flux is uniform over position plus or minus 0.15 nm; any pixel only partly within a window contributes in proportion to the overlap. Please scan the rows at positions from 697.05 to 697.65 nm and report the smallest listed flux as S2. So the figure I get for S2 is 6.719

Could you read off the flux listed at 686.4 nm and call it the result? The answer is 7.434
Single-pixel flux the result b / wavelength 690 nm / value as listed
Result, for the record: 7.192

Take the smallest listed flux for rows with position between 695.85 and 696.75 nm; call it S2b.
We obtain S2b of 6.665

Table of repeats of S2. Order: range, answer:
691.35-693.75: 6.439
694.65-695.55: 6.708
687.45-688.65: 6.681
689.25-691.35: 6.572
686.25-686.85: 6.858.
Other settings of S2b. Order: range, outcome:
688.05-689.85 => 6.619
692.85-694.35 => 6.715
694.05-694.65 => 6.759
